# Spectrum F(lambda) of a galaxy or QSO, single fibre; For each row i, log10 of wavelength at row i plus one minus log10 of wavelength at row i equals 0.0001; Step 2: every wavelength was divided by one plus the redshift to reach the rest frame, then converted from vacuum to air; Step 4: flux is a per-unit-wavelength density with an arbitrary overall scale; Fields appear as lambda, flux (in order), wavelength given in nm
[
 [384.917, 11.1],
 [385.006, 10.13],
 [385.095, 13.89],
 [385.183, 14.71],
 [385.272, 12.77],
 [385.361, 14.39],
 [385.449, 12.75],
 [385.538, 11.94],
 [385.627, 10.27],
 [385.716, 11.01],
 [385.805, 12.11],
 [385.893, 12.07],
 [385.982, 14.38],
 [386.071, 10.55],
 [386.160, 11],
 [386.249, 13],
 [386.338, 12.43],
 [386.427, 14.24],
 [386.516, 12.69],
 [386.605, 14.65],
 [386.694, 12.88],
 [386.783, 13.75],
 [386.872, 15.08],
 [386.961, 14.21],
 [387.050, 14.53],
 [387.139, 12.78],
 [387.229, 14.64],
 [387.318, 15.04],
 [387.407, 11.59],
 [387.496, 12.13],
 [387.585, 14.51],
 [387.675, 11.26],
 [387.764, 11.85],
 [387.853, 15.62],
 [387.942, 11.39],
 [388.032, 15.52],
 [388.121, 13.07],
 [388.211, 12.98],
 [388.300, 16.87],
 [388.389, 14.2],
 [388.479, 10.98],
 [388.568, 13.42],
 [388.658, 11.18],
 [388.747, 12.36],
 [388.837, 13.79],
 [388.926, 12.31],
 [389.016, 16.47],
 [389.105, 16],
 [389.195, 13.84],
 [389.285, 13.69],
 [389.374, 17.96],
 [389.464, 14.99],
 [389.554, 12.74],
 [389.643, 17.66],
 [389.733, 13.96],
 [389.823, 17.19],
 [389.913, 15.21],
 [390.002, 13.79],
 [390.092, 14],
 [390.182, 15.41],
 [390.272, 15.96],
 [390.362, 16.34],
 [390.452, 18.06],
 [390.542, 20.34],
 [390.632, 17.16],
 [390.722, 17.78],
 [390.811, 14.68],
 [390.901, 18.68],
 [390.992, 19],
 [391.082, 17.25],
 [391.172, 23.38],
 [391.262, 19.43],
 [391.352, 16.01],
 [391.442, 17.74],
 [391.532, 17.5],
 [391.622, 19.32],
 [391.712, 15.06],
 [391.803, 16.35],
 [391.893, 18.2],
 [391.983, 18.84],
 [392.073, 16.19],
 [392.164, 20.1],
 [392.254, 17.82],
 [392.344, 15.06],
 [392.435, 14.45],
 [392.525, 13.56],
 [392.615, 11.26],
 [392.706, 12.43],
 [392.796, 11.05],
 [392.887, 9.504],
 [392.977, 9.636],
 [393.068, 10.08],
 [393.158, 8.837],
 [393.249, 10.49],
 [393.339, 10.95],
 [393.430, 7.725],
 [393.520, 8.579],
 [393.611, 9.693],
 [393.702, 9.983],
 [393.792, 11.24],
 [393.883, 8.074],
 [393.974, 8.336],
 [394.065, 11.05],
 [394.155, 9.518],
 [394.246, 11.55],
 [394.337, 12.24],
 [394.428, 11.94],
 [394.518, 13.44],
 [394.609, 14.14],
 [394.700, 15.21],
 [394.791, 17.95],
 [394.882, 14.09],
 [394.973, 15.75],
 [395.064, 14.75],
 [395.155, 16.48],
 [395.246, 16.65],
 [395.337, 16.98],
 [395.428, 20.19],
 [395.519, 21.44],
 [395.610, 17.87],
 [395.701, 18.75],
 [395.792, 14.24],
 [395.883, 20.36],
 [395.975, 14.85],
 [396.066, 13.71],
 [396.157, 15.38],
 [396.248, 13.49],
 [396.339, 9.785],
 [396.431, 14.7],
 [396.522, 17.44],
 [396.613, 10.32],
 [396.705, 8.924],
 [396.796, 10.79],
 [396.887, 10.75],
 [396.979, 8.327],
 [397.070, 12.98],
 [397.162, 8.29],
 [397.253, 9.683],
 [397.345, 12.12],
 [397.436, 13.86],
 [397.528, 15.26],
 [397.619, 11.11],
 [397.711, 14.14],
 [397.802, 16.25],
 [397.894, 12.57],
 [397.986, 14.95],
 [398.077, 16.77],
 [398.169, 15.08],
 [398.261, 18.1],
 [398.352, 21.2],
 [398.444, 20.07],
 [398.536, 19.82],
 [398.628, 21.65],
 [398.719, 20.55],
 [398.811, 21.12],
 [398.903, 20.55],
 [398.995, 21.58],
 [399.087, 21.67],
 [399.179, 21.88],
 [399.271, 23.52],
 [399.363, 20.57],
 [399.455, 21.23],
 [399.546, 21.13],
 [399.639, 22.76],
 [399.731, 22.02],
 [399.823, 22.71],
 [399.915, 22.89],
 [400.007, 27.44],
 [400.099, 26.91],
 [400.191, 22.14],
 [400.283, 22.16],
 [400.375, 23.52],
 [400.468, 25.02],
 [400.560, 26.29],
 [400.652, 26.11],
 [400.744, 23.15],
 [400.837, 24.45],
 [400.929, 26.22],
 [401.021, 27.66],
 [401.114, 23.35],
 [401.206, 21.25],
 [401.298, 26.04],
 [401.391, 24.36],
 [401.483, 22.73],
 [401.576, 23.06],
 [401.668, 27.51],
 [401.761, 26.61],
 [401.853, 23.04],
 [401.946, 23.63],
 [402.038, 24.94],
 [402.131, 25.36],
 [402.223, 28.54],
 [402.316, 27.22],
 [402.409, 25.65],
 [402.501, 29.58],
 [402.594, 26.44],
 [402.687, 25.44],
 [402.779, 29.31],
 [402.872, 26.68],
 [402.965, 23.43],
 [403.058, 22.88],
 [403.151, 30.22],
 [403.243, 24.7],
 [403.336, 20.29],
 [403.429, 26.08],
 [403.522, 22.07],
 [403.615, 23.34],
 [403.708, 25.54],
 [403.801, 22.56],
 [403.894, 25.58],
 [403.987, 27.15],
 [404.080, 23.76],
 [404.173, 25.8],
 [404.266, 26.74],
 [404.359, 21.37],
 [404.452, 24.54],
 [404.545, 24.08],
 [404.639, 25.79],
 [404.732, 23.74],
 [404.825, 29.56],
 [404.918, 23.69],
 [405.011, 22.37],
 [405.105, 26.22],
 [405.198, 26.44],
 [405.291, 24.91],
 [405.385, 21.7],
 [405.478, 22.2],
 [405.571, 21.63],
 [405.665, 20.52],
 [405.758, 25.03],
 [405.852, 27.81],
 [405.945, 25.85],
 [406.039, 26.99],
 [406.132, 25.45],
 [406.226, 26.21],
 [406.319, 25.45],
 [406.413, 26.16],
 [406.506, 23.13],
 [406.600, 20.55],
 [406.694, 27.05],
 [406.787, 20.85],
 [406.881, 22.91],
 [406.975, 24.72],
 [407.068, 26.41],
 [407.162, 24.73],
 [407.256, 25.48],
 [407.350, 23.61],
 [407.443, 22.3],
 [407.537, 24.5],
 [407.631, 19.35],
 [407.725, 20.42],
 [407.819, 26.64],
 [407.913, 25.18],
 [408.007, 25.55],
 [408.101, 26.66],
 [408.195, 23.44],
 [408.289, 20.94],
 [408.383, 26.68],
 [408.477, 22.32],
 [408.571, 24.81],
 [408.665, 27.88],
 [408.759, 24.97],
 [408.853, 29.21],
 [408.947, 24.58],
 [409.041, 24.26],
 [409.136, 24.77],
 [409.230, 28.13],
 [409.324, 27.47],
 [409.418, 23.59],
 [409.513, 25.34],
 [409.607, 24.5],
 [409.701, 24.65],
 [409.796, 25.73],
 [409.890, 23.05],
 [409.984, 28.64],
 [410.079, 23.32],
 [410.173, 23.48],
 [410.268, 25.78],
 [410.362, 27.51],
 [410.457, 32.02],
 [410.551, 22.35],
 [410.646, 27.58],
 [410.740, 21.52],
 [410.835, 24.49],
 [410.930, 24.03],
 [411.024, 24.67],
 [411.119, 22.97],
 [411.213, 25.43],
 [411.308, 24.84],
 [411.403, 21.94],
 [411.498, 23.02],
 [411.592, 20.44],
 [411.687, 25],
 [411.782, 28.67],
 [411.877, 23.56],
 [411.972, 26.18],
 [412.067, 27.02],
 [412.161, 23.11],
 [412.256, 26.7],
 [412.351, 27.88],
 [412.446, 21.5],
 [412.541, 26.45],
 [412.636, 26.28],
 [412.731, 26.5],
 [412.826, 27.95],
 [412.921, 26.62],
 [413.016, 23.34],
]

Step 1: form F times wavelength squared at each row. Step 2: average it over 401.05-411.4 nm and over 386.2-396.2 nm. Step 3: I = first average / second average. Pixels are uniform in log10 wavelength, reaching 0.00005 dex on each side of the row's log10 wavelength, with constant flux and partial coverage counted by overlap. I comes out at 1.85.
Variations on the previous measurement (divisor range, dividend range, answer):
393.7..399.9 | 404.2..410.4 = 1.65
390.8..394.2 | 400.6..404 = 1.91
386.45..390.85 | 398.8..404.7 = 1.80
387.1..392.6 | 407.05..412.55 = 1.77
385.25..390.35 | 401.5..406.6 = 1.99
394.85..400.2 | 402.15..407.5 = 1.51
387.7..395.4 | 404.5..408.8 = 1.83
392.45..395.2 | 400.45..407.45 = 2.24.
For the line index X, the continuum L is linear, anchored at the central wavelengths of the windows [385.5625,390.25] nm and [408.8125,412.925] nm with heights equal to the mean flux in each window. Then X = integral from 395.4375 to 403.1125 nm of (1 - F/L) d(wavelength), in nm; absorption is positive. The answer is -0.25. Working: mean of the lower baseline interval 13.6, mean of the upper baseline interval 25.3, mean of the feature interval 20.2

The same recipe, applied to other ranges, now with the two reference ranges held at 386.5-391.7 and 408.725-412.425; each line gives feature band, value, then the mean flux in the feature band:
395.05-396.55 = 0.16 nm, 16.3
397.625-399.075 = 0.10 nm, 18.2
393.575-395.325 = 0.48 nm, 12.8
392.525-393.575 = 0.42 nm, 10.2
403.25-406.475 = -0.30 nm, 24.6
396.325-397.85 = 0.55 nm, 12.1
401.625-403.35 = -0.37 nm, 26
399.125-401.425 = -0.39 nm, 23.8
